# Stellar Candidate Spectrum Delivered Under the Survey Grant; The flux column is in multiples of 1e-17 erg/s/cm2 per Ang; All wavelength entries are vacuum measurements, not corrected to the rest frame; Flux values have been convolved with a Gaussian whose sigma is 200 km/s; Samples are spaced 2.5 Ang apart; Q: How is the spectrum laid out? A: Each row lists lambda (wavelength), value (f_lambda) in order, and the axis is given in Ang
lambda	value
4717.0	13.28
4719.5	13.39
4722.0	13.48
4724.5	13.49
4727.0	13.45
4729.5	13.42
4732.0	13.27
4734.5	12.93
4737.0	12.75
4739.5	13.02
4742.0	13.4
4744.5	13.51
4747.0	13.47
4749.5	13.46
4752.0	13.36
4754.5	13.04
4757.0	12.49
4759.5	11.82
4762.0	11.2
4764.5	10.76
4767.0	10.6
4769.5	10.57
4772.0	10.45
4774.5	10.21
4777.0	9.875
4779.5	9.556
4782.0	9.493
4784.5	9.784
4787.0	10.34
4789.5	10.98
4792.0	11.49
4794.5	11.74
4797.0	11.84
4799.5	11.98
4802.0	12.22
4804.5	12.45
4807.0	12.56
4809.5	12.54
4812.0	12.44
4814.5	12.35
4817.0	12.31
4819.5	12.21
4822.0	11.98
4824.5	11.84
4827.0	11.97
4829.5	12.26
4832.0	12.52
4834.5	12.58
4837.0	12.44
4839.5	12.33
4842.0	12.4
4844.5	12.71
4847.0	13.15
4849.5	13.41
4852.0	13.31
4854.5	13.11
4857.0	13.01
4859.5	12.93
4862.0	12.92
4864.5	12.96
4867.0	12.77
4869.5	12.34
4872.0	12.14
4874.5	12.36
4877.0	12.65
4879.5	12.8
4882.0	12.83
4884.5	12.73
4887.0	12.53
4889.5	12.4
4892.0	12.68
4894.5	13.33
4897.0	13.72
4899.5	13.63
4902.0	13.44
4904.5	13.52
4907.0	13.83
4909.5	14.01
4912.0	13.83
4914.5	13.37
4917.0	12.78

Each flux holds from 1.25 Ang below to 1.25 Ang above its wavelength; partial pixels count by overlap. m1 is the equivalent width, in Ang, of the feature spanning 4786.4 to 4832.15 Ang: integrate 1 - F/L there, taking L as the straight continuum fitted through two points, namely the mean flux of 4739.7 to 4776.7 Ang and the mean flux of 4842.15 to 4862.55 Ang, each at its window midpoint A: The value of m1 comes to 2.0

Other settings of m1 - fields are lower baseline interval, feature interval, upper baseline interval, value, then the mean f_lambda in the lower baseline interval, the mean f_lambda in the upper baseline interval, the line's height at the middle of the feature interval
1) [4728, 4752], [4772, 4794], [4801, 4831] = 4.2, 13.3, 12.3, 12.7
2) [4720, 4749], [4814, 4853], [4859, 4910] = 1.8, 13.3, 13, 13.1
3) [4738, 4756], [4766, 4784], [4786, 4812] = 3.5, 13.3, 11.9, 12.5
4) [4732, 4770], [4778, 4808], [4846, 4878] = 3.4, 12.5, 12.8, 12.6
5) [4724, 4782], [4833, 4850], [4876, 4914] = 0.1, 12.1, 13.2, 12.8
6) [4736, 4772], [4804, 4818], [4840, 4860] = 0.3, 12.3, 13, 12.7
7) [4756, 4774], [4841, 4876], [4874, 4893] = -1.5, 11.1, 12.6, 12.3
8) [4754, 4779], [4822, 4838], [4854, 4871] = 0.0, 11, 12.8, 12.2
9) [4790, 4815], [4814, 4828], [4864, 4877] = 0.1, 12.1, 12.5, 12.2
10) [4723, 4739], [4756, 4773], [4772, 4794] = 0.3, 13.2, 10.3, 11.3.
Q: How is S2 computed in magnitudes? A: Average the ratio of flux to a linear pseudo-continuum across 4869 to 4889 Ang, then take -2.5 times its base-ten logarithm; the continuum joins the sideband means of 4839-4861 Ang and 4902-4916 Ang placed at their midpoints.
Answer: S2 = 0.06 mag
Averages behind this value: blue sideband 12.9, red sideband 13.7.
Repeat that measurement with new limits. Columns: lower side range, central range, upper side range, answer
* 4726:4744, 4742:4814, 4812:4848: 0.11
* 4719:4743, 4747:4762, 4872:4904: 0.04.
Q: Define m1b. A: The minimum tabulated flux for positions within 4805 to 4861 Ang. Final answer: 11.84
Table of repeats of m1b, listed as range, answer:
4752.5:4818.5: 9.493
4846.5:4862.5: 12.92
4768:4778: 9.875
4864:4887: 12.14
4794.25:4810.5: 11.74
